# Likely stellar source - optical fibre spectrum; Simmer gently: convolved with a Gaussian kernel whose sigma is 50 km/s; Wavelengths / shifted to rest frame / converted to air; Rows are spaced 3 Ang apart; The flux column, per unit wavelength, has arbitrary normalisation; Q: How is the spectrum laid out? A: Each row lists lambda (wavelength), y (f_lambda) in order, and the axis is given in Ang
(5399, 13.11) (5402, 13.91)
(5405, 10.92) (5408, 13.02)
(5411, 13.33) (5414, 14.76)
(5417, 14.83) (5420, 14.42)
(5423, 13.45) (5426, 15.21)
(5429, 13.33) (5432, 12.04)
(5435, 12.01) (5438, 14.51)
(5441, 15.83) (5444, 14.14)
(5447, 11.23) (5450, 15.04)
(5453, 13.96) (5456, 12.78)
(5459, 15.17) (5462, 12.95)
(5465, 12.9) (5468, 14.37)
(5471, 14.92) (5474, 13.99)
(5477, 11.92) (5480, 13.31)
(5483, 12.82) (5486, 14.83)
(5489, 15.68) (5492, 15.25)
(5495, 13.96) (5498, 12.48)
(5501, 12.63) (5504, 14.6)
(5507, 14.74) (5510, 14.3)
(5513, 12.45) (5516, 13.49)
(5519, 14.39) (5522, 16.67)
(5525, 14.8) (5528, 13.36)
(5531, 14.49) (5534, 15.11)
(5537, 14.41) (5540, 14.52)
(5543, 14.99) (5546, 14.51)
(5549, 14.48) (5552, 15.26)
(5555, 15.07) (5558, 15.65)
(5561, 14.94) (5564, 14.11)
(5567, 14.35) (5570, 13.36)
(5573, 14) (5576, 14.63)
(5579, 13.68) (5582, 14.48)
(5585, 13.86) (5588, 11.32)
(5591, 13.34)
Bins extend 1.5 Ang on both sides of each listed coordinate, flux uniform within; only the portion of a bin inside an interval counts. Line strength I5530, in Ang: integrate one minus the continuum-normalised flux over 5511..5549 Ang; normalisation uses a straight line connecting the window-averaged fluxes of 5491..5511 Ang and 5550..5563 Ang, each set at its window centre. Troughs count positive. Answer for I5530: 0.40 Ang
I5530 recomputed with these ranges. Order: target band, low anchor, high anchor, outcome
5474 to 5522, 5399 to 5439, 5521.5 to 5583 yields 0.9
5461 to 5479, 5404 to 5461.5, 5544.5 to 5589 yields 0.4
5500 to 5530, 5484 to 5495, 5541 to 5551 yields 1.3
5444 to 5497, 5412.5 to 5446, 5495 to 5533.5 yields 0.8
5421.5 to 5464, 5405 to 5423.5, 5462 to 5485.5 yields -0.2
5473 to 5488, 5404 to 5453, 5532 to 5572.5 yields 0.7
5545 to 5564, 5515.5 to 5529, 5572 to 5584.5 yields -0.7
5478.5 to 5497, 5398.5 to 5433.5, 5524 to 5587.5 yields -0.3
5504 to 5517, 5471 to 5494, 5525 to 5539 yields 0.4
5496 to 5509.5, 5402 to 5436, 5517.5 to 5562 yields 0.7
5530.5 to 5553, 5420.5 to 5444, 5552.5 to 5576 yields -0.5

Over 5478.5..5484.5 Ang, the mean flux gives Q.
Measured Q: 13.1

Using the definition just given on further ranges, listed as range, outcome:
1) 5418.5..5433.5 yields 13.7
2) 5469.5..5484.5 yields 13.4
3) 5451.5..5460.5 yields 14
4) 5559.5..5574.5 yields 14.2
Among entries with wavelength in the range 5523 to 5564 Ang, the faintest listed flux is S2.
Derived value 13.36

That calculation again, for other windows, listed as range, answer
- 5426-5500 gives 11.23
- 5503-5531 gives 12.45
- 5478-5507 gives 12.48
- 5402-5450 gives 10.92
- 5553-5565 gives 14.11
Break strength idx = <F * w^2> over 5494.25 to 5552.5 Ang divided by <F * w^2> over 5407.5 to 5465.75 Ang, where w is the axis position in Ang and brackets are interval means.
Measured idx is 1.07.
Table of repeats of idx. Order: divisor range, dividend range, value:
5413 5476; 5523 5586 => 1.09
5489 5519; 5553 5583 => 1.06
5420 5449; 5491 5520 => 1.04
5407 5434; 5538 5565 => 1.13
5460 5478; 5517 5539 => 1.11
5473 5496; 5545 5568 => 1.09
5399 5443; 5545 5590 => 1.10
